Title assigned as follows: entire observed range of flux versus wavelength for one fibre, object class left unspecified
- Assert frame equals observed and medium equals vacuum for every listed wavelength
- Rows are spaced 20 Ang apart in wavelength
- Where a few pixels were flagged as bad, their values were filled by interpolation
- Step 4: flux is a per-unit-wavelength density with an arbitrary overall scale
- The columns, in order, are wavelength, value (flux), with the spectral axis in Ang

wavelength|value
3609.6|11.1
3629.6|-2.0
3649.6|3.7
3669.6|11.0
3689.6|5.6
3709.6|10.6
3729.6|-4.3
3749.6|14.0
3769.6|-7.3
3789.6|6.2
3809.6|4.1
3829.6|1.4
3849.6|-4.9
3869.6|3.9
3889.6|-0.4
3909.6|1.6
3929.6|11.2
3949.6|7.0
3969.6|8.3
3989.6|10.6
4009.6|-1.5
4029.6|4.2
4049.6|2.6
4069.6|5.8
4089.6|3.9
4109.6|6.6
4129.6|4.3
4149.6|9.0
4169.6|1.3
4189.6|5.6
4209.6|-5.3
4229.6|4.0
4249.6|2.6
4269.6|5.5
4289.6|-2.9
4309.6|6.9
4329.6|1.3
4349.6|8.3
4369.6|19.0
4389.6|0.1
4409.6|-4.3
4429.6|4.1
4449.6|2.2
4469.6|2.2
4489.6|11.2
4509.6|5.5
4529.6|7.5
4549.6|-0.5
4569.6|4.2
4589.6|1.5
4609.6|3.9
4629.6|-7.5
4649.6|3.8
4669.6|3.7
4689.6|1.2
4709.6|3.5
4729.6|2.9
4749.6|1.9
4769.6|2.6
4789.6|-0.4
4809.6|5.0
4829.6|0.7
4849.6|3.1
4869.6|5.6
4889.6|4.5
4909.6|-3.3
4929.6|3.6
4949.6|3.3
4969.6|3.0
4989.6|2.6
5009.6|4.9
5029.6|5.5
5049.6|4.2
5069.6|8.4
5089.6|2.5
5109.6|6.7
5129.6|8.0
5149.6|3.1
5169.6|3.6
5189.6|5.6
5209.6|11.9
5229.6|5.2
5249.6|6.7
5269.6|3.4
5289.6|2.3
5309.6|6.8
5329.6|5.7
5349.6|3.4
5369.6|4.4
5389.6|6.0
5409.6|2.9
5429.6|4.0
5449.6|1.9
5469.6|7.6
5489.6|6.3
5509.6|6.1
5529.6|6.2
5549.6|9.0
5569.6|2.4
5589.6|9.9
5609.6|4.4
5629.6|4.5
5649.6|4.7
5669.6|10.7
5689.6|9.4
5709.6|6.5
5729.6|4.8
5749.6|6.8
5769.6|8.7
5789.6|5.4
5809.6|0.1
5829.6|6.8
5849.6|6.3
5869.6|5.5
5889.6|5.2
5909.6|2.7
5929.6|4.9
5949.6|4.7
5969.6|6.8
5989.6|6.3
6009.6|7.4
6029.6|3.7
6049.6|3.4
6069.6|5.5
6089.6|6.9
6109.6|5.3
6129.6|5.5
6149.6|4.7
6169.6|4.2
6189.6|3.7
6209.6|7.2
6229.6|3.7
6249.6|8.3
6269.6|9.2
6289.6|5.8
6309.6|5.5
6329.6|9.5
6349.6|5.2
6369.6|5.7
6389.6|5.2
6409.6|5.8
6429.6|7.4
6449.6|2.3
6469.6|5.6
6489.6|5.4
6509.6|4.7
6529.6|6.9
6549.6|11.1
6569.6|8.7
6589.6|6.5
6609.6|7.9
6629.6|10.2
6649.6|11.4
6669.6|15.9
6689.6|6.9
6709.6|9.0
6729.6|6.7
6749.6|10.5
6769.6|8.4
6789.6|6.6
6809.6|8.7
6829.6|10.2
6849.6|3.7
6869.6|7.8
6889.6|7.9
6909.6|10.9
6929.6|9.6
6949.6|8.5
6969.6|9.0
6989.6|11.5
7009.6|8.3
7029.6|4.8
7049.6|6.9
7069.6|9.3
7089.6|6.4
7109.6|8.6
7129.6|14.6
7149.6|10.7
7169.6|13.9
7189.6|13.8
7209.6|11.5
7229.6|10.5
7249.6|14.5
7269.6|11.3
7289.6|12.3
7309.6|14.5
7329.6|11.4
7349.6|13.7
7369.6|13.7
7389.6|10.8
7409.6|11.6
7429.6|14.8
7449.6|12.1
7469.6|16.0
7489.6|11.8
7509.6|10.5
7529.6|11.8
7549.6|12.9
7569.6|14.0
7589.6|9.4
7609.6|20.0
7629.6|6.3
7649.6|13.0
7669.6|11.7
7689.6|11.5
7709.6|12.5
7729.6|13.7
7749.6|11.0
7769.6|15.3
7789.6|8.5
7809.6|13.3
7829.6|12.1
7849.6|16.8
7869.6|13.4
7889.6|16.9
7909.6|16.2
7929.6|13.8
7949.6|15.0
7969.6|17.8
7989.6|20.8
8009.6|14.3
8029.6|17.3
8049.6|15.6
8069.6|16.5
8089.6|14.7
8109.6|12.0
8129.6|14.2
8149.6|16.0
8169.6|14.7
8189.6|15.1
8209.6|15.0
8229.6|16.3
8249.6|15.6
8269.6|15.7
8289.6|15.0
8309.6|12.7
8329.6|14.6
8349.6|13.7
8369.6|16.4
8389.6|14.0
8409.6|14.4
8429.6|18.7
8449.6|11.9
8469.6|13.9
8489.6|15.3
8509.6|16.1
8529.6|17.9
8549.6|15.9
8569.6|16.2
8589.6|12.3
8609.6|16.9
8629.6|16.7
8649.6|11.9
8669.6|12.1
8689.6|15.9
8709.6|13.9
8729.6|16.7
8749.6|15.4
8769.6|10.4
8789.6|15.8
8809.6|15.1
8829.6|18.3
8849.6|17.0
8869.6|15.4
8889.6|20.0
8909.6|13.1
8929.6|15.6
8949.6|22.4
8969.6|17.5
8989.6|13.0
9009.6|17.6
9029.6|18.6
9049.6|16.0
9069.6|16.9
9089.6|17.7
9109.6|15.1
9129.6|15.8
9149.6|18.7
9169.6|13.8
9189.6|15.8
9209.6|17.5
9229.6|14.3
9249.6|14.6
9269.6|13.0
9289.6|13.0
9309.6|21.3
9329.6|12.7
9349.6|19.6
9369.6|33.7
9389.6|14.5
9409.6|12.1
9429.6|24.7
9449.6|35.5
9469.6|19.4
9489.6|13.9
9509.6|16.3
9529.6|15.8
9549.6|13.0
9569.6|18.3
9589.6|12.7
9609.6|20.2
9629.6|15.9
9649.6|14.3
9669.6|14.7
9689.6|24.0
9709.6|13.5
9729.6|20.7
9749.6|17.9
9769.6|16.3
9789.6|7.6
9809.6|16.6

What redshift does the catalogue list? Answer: 0.79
